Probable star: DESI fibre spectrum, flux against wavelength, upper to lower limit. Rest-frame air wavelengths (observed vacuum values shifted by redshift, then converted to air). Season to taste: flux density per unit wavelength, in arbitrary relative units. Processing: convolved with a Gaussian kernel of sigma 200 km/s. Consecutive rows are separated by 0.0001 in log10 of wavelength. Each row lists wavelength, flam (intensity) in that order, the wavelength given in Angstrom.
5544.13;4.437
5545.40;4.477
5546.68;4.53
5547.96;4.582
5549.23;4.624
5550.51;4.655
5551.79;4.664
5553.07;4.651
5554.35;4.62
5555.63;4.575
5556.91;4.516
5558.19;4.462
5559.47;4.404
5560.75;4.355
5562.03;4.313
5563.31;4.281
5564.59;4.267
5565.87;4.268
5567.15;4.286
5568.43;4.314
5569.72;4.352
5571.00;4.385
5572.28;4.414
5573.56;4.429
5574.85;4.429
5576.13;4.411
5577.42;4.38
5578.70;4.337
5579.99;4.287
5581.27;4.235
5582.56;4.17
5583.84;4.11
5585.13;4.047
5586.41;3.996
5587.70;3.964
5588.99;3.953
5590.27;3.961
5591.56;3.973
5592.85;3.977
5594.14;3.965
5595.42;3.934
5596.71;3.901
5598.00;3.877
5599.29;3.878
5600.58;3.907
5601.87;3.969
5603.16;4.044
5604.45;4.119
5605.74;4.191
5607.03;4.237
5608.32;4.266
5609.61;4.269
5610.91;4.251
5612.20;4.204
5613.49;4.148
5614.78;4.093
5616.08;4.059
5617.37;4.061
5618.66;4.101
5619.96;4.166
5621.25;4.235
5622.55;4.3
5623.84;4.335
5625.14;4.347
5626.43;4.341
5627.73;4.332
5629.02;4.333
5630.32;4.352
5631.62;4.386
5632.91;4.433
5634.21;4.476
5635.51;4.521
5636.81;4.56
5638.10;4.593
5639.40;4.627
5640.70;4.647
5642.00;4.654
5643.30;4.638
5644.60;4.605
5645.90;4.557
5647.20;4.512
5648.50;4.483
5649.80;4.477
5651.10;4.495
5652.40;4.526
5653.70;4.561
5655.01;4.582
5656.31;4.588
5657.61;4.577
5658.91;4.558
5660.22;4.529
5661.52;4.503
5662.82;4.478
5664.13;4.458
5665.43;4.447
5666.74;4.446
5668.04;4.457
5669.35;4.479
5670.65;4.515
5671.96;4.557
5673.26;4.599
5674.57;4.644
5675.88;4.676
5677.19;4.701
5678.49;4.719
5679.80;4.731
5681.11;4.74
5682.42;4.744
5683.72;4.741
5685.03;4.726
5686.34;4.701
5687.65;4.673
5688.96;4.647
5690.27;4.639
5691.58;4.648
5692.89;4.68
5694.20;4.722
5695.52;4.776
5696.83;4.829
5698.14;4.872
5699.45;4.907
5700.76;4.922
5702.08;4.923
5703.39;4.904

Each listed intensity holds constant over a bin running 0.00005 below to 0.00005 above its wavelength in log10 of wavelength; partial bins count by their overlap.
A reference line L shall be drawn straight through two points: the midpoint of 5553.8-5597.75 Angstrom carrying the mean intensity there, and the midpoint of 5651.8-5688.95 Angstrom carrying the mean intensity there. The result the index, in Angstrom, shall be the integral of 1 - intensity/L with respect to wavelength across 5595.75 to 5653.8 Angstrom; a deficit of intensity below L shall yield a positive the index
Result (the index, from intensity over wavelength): 1.5 Angstrom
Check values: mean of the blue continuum 4.24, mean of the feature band 4.31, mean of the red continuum 4.6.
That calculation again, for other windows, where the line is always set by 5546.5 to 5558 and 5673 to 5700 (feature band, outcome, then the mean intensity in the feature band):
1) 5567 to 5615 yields 5.0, 4.15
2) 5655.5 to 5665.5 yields 0.4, 4.53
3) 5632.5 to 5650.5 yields 0.5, 4.56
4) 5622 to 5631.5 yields 0.7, 4.34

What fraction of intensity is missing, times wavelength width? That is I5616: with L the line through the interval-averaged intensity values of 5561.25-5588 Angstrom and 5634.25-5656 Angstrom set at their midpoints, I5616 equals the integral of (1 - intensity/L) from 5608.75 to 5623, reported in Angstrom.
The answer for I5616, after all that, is 0.9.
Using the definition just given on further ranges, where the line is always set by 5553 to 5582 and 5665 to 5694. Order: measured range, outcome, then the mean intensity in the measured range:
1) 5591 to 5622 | 2.7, 4.08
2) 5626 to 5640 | 0.2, 4.45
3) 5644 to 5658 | 0.1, 4.54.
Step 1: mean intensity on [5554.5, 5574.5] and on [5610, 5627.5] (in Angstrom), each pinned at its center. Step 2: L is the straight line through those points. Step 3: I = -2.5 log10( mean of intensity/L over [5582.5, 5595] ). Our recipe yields 0.078 mag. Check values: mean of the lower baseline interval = 4.38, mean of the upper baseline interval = 4.21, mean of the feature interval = 4.01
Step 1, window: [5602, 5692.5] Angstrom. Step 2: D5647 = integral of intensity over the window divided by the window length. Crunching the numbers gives 4.46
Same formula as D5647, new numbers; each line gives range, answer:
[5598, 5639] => 4.24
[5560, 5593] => 4.23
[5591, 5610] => 4.03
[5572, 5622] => 4.12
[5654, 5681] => 4.56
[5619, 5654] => 4.46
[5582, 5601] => 3.98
